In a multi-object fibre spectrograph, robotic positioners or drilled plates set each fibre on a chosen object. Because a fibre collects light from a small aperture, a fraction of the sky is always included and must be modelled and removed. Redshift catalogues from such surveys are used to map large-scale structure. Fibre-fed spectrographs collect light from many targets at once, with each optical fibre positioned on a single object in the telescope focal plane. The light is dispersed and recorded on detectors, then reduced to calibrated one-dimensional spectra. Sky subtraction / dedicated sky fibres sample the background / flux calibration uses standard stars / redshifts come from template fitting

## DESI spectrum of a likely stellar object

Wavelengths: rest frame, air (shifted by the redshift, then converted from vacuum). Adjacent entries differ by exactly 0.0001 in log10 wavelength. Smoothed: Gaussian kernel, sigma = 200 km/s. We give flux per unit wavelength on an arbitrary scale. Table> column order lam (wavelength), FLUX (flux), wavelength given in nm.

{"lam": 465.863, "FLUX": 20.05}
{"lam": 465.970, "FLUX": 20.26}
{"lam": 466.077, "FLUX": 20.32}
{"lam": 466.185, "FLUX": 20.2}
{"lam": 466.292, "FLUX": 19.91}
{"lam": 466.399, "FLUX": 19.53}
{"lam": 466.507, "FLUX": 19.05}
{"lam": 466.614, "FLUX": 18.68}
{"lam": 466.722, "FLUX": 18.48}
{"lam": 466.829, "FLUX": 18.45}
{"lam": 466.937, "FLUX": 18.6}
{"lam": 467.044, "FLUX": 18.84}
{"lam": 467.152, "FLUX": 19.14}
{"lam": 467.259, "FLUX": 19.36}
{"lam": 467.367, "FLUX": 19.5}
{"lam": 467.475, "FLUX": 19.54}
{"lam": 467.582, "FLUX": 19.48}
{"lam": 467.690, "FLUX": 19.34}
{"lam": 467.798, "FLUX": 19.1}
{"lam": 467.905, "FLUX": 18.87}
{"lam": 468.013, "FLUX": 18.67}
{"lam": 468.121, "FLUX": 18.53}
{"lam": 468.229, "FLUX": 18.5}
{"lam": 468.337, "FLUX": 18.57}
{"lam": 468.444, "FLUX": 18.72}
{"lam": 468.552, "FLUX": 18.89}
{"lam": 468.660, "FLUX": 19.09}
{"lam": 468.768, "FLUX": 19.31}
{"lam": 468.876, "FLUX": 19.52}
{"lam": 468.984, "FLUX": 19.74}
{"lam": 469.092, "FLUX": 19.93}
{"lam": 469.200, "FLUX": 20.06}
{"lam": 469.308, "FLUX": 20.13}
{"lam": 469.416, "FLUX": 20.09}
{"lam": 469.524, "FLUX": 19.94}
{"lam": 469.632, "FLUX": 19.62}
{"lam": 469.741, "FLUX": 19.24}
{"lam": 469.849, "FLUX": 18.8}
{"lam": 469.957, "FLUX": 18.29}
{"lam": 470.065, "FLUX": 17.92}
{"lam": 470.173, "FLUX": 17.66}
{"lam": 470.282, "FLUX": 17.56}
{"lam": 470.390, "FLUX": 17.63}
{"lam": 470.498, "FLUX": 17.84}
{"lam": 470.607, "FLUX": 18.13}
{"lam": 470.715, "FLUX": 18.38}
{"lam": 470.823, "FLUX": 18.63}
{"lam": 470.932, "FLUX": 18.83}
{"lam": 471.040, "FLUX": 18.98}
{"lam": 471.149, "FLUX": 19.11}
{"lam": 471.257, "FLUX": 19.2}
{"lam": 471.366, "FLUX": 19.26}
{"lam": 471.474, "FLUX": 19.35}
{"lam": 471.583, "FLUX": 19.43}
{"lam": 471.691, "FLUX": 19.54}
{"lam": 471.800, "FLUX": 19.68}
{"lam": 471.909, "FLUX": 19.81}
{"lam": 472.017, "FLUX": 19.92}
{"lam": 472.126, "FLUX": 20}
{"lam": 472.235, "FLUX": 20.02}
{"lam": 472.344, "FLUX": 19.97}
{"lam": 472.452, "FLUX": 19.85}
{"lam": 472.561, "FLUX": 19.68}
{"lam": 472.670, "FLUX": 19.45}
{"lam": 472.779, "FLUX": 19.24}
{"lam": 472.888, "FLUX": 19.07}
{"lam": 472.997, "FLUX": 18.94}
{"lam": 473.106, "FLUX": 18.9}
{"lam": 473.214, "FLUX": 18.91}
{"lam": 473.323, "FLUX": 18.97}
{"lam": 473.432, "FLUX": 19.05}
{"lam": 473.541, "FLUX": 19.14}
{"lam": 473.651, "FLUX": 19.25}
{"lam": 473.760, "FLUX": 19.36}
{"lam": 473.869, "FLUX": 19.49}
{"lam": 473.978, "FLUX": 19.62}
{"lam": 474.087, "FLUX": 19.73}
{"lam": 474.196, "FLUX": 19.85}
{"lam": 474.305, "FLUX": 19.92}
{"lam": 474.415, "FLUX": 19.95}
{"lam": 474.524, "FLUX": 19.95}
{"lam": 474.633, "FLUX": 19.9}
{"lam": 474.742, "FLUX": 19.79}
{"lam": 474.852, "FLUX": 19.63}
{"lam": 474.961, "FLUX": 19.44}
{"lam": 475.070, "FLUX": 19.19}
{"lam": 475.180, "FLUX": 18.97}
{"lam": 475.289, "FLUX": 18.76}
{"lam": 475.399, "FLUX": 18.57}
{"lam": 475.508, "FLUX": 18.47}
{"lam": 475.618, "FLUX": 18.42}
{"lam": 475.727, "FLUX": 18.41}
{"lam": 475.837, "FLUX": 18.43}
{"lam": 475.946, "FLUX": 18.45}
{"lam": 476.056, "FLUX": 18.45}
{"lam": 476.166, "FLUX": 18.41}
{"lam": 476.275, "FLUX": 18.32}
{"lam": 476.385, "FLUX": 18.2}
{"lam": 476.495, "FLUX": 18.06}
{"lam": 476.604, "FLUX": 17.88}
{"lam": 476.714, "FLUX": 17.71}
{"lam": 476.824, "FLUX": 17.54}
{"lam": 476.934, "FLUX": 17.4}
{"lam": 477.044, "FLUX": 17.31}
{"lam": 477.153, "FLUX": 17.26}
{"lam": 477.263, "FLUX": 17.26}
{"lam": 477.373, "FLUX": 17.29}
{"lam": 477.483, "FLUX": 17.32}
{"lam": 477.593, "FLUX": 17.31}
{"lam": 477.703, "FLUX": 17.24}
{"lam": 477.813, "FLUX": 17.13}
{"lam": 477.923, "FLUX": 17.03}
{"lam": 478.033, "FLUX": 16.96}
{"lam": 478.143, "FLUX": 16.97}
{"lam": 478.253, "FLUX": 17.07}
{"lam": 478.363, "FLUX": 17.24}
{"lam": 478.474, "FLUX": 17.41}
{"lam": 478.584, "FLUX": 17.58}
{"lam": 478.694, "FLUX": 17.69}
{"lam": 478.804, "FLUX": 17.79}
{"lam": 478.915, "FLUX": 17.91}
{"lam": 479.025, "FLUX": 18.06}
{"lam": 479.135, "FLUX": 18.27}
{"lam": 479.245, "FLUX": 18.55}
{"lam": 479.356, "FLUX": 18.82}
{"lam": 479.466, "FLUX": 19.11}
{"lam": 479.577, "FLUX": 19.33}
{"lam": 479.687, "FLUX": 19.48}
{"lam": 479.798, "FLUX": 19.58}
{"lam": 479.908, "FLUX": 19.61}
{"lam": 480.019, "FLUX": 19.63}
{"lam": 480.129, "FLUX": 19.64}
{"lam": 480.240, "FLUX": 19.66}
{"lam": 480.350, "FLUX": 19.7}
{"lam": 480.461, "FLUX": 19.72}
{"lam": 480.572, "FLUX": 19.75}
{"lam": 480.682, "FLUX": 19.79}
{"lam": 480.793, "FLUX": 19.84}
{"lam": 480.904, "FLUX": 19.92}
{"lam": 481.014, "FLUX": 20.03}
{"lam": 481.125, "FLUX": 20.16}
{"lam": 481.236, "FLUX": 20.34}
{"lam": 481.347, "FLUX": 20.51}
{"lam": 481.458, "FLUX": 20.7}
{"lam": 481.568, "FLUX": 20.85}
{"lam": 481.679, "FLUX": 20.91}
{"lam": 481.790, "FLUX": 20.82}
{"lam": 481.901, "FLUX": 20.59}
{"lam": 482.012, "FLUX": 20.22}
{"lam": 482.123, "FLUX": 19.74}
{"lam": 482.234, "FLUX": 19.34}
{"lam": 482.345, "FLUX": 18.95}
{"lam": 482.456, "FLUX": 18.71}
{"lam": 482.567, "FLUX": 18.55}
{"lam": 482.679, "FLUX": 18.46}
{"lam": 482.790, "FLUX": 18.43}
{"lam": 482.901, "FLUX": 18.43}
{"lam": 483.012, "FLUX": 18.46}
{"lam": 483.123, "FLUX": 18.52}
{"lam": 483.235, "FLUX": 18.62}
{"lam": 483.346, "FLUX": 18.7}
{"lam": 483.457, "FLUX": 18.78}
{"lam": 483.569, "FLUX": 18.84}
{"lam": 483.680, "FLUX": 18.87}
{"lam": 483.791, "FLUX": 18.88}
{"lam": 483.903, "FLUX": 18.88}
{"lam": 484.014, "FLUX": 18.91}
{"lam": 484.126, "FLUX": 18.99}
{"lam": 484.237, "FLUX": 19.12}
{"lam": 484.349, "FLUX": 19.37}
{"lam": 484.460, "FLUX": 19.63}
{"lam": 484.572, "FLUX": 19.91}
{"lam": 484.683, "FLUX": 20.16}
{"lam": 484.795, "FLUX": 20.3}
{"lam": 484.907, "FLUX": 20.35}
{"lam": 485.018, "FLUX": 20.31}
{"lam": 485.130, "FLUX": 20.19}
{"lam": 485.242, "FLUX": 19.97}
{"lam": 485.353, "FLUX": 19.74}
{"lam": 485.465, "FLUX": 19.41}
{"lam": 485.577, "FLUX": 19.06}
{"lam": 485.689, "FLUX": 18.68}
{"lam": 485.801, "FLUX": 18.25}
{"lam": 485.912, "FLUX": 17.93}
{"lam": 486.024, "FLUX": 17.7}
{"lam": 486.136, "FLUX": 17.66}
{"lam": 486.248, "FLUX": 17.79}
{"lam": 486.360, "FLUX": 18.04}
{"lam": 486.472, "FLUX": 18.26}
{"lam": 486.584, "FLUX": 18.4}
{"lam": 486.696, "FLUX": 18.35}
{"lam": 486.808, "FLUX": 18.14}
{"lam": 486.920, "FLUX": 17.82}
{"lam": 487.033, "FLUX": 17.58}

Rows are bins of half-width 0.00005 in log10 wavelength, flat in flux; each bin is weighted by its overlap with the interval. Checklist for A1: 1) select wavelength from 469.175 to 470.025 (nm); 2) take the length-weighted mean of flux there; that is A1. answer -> 19.5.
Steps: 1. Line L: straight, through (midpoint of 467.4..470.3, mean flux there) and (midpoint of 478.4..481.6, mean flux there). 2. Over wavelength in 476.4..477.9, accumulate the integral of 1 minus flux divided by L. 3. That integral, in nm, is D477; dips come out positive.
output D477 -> 0.138 nm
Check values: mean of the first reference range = 19.1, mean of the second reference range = 19.3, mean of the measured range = 17.5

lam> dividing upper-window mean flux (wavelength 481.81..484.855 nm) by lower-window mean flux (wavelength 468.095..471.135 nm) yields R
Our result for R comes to 1.01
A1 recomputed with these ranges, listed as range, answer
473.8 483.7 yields 18.8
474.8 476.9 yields 18.5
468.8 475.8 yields 19.2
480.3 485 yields 19.5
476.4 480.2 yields 18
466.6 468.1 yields 19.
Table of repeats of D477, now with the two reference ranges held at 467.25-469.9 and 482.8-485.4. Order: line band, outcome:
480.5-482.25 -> -0.09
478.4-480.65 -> 0.05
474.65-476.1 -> 0.03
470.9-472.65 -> -0.02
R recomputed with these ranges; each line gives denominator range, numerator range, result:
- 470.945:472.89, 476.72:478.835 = 0.89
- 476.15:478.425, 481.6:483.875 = 1.10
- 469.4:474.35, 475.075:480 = 0.94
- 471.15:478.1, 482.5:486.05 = 1.01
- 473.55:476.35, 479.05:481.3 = 1.02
